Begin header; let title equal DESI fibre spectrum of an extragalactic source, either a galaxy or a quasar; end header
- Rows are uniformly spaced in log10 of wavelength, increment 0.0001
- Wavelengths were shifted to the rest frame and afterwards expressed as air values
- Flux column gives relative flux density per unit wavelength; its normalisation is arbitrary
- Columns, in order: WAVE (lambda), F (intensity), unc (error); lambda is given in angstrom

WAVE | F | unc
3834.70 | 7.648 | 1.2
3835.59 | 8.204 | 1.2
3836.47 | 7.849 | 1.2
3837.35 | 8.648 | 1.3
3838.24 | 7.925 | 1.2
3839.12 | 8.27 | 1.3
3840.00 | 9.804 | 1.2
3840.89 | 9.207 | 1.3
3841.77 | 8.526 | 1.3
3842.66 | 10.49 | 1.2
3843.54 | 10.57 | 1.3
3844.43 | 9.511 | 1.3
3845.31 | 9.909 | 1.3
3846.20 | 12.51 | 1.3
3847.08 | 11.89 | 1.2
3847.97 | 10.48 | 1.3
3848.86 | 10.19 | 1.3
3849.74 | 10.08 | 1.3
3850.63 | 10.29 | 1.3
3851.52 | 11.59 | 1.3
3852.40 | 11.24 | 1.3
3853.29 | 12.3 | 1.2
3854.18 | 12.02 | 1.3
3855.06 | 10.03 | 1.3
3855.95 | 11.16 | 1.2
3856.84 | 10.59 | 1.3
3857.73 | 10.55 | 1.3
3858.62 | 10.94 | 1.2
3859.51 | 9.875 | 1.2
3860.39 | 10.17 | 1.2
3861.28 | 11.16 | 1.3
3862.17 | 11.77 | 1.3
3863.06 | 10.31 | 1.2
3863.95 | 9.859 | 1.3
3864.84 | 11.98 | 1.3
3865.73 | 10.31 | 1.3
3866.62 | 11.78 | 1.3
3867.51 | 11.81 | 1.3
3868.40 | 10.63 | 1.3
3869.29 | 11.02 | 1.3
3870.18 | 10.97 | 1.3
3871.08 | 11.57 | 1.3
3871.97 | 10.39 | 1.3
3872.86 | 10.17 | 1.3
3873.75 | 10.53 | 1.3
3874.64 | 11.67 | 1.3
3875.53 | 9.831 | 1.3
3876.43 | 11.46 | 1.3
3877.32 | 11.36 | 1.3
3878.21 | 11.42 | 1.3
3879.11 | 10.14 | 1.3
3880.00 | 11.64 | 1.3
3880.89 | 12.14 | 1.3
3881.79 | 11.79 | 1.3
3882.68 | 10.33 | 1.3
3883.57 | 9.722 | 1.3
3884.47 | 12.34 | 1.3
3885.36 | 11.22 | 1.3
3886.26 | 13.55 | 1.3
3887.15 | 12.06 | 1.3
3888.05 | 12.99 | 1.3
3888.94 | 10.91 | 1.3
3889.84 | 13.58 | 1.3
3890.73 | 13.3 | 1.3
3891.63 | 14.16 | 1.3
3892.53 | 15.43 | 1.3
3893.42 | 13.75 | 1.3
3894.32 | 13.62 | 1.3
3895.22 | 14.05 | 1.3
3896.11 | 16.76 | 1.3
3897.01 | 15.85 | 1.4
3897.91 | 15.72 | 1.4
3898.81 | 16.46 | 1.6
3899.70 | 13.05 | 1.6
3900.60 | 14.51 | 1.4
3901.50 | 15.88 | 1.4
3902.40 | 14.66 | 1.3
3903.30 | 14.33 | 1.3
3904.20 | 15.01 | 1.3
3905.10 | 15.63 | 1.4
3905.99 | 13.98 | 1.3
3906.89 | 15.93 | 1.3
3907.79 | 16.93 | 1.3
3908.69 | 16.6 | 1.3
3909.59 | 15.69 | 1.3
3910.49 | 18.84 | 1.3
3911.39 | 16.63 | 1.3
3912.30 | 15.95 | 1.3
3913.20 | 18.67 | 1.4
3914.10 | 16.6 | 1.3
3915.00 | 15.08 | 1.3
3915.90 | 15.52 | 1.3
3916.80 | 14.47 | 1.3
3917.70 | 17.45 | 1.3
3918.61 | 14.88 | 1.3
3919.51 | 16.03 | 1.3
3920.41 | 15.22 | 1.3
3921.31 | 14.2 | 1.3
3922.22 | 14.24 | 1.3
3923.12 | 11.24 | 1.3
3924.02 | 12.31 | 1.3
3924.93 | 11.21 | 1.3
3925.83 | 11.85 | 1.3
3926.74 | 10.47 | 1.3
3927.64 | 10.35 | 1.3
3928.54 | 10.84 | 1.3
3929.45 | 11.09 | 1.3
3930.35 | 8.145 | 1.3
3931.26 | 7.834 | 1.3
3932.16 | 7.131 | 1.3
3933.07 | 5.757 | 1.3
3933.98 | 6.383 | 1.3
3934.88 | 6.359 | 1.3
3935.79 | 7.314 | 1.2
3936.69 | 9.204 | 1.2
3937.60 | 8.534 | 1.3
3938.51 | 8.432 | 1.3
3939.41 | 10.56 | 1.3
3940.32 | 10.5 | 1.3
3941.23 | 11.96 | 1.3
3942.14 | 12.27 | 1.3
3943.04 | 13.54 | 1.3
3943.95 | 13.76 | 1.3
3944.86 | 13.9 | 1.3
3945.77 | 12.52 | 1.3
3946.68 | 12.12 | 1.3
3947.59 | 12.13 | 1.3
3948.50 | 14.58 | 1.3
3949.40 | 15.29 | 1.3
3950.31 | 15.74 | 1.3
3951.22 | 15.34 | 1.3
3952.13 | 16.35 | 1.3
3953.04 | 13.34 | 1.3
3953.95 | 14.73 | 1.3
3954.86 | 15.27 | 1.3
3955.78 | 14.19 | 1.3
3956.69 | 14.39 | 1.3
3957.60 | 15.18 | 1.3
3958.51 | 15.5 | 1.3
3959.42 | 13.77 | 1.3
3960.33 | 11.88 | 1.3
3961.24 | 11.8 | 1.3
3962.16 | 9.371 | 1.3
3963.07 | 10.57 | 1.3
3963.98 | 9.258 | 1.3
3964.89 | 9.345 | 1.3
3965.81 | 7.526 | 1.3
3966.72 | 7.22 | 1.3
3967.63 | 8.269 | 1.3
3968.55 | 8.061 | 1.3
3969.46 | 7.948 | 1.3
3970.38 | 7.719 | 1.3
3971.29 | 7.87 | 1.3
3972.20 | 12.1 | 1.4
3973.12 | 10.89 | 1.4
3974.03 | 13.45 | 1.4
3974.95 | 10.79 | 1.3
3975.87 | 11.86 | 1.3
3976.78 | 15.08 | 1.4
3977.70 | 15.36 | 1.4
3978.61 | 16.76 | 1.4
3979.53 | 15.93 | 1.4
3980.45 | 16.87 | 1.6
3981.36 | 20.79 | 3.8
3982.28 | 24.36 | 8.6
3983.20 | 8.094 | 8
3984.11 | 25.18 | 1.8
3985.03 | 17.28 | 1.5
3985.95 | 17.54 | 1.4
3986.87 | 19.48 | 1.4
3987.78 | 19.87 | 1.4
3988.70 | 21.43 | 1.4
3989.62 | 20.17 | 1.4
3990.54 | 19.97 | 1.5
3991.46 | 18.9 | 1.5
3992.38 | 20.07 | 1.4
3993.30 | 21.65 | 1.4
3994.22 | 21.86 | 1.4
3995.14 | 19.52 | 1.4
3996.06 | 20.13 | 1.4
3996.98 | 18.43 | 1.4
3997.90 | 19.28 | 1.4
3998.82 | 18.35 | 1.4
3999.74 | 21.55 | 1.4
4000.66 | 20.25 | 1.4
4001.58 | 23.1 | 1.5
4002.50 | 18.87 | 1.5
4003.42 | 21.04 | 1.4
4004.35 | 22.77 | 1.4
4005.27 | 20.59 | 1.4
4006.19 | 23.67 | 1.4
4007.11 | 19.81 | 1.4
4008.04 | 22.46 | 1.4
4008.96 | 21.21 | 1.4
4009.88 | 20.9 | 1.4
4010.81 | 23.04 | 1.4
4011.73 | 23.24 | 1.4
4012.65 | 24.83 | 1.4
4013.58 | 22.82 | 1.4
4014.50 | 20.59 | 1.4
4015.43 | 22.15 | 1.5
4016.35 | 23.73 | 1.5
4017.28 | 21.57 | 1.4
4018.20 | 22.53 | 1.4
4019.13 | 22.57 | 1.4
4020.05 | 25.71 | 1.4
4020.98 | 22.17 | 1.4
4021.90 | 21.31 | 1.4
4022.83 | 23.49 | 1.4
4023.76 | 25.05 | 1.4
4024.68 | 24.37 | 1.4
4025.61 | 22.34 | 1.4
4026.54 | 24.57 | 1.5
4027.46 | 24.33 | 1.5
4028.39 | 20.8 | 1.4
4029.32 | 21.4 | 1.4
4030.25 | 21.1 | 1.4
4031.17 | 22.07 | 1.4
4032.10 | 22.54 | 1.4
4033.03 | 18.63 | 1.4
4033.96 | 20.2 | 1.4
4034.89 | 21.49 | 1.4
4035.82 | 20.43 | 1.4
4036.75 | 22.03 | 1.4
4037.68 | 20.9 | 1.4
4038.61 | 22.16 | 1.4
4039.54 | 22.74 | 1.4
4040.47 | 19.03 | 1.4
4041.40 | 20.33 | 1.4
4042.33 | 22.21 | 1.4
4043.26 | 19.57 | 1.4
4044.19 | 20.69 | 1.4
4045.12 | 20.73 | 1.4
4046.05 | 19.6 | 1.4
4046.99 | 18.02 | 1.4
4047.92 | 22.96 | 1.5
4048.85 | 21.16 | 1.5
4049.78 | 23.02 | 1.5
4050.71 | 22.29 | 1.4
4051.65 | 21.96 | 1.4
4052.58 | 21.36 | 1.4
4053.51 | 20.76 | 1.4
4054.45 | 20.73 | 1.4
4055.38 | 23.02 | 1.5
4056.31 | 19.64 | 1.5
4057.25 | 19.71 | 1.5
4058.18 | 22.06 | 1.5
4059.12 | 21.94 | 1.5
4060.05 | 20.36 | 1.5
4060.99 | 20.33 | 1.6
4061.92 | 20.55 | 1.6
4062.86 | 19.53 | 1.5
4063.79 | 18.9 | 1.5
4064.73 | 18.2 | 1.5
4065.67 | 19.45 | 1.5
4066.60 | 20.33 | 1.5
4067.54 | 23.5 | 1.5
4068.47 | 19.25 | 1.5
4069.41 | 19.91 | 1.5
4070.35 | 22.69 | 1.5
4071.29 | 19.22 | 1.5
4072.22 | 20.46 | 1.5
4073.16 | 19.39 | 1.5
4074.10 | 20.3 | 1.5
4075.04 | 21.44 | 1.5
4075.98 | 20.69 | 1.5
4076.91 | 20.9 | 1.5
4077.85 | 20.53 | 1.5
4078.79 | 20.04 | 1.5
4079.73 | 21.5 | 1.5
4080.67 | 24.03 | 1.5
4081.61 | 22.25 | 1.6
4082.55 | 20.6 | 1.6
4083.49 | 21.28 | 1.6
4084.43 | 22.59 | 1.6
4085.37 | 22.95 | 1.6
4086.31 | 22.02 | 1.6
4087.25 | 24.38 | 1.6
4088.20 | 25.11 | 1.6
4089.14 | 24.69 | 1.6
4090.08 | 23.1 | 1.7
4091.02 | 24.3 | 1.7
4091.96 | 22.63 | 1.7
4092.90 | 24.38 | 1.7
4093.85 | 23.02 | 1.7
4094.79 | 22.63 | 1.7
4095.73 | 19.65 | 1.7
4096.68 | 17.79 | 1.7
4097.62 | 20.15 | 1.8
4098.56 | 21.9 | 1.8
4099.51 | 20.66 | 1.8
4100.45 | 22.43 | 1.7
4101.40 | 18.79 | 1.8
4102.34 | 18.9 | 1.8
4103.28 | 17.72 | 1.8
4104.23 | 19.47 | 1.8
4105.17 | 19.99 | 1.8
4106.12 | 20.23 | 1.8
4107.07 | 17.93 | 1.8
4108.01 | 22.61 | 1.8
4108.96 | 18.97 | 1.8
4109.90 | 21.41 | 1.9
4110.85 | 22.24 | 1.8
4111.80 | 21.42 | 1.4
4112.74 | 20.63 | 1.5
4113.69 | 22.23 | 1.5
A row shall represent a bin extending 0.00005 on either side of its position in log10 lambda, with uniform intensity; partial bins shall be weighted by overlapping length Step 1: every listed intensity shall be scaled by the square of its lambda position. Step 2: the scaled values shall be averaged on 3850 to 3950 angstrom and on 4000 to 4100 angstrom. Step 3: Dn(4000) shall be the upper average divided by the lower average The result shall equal 1.9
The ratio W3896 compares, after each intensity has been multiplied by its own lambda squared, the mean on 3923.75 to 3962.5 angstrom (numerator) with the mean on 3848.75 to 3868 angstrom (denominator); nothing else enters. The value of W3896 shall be 1.12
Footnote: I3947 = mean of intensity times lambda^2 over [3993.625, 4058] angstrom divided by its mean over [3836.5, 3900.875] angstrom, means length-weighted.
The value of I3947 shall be 2.0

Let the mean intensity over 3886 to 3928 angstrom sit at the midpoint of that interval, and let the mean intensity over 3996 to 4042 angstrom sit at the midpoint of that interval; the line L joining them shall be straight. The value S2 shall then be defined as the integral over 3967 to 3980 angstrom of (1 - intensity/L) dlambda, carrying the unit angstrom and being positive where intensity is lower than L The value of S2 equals 5.1 angstrom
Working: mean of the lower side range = 14.6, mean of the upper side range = 21.8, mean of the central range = 11.5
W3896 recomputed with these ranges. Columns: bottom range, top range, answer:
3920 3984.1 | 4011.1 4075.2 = 1.86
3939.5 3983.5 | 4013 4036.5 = 1.80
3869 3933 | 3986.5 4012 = 1.65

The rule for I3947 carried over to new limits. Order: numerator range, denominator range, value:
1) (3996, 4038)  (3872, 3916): 1.69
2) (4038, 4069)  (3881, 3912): 1.58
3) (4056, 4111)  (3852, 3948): 1.86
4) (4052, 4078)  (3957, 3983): 1.75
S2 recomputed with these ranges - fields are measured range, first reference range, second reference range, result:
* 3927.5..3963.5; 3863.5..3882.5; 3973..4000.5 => 9.1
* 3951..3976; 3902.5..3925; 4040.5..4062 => 8.4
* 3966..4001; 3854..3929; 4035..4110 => 1.9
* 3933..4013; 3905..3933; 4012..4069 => 9.8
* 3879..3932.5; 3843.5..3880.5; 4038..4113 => -3.1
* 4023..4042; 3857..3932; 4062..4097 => -2.5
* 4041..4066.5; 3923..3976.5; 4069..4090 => -1.5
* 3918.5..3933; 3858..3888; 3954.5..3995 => 1.6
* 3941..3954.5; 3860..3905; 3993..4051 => 2.3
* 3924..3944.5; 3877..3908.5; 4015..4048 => 8.0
